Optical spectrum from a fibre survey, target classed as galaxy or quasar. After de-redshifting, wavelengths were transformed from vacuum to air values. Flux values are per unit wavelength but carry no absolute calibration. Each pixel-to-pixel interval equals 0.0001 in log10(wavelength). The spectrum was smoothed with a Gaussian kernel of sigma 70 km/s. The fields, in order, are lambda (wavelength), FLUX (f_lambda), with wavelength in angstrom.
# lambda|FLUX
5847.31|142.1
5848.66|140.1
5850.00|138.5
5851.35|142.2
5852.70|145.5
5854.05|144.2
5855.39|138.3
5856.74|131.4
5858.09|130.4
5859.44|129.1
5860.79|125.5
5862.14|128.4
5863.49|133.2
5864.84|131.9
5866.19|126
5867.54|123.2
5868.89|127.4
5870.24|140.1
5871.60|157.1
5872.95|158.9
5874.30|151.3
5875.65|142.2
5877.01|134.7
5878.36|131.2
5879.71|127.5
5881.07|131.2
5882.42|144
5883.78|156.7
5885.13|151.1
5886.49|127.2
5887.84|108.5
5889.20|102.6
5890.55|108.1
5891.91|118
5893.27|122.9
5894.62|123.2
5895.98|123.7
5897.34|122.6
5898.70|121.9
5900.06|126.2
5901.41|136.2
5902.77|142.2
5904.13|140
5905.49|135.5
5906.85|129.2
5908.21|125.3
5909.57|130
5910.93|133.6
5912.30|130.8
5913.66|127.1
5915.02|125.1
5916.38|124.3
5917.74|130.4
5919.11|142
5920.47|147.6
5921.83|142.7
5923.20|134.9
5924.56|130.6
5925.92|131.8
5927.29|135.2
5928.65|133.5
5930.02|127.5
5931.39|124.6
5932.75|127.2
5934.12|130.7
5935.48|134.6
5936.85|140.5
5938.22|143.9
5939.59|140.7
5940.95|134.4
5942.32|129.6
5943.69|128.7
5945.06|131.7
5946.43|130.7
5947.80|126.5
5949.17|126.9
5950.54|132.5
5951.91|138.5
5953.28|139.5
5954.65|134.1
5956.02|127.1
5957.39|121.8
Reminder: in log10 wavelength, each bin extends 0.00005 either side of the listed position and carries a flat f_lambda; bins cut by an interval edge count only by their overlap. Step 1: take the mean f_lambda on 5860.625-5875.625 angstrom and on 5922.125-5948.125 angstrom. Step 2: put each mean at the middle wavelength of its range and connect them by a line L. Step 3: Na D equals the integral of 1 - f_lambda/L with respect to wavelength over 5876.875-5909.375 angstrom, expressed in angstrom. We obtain 1.7 angstrom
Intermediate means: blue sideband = 137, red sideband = 133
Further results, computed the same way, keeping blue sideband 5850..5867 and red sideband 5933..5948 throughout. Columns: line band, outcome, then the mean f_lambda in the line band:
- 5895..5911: 0.4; 130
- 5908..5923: 0.1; 133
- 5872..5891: -0.1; 135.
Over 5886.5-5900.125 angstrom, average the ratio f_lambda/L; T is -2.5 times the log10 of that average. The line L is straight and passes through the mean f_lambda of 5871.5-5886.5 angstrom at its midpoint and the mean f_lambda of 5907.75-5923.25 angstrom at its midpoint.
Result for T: 0.18 mag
